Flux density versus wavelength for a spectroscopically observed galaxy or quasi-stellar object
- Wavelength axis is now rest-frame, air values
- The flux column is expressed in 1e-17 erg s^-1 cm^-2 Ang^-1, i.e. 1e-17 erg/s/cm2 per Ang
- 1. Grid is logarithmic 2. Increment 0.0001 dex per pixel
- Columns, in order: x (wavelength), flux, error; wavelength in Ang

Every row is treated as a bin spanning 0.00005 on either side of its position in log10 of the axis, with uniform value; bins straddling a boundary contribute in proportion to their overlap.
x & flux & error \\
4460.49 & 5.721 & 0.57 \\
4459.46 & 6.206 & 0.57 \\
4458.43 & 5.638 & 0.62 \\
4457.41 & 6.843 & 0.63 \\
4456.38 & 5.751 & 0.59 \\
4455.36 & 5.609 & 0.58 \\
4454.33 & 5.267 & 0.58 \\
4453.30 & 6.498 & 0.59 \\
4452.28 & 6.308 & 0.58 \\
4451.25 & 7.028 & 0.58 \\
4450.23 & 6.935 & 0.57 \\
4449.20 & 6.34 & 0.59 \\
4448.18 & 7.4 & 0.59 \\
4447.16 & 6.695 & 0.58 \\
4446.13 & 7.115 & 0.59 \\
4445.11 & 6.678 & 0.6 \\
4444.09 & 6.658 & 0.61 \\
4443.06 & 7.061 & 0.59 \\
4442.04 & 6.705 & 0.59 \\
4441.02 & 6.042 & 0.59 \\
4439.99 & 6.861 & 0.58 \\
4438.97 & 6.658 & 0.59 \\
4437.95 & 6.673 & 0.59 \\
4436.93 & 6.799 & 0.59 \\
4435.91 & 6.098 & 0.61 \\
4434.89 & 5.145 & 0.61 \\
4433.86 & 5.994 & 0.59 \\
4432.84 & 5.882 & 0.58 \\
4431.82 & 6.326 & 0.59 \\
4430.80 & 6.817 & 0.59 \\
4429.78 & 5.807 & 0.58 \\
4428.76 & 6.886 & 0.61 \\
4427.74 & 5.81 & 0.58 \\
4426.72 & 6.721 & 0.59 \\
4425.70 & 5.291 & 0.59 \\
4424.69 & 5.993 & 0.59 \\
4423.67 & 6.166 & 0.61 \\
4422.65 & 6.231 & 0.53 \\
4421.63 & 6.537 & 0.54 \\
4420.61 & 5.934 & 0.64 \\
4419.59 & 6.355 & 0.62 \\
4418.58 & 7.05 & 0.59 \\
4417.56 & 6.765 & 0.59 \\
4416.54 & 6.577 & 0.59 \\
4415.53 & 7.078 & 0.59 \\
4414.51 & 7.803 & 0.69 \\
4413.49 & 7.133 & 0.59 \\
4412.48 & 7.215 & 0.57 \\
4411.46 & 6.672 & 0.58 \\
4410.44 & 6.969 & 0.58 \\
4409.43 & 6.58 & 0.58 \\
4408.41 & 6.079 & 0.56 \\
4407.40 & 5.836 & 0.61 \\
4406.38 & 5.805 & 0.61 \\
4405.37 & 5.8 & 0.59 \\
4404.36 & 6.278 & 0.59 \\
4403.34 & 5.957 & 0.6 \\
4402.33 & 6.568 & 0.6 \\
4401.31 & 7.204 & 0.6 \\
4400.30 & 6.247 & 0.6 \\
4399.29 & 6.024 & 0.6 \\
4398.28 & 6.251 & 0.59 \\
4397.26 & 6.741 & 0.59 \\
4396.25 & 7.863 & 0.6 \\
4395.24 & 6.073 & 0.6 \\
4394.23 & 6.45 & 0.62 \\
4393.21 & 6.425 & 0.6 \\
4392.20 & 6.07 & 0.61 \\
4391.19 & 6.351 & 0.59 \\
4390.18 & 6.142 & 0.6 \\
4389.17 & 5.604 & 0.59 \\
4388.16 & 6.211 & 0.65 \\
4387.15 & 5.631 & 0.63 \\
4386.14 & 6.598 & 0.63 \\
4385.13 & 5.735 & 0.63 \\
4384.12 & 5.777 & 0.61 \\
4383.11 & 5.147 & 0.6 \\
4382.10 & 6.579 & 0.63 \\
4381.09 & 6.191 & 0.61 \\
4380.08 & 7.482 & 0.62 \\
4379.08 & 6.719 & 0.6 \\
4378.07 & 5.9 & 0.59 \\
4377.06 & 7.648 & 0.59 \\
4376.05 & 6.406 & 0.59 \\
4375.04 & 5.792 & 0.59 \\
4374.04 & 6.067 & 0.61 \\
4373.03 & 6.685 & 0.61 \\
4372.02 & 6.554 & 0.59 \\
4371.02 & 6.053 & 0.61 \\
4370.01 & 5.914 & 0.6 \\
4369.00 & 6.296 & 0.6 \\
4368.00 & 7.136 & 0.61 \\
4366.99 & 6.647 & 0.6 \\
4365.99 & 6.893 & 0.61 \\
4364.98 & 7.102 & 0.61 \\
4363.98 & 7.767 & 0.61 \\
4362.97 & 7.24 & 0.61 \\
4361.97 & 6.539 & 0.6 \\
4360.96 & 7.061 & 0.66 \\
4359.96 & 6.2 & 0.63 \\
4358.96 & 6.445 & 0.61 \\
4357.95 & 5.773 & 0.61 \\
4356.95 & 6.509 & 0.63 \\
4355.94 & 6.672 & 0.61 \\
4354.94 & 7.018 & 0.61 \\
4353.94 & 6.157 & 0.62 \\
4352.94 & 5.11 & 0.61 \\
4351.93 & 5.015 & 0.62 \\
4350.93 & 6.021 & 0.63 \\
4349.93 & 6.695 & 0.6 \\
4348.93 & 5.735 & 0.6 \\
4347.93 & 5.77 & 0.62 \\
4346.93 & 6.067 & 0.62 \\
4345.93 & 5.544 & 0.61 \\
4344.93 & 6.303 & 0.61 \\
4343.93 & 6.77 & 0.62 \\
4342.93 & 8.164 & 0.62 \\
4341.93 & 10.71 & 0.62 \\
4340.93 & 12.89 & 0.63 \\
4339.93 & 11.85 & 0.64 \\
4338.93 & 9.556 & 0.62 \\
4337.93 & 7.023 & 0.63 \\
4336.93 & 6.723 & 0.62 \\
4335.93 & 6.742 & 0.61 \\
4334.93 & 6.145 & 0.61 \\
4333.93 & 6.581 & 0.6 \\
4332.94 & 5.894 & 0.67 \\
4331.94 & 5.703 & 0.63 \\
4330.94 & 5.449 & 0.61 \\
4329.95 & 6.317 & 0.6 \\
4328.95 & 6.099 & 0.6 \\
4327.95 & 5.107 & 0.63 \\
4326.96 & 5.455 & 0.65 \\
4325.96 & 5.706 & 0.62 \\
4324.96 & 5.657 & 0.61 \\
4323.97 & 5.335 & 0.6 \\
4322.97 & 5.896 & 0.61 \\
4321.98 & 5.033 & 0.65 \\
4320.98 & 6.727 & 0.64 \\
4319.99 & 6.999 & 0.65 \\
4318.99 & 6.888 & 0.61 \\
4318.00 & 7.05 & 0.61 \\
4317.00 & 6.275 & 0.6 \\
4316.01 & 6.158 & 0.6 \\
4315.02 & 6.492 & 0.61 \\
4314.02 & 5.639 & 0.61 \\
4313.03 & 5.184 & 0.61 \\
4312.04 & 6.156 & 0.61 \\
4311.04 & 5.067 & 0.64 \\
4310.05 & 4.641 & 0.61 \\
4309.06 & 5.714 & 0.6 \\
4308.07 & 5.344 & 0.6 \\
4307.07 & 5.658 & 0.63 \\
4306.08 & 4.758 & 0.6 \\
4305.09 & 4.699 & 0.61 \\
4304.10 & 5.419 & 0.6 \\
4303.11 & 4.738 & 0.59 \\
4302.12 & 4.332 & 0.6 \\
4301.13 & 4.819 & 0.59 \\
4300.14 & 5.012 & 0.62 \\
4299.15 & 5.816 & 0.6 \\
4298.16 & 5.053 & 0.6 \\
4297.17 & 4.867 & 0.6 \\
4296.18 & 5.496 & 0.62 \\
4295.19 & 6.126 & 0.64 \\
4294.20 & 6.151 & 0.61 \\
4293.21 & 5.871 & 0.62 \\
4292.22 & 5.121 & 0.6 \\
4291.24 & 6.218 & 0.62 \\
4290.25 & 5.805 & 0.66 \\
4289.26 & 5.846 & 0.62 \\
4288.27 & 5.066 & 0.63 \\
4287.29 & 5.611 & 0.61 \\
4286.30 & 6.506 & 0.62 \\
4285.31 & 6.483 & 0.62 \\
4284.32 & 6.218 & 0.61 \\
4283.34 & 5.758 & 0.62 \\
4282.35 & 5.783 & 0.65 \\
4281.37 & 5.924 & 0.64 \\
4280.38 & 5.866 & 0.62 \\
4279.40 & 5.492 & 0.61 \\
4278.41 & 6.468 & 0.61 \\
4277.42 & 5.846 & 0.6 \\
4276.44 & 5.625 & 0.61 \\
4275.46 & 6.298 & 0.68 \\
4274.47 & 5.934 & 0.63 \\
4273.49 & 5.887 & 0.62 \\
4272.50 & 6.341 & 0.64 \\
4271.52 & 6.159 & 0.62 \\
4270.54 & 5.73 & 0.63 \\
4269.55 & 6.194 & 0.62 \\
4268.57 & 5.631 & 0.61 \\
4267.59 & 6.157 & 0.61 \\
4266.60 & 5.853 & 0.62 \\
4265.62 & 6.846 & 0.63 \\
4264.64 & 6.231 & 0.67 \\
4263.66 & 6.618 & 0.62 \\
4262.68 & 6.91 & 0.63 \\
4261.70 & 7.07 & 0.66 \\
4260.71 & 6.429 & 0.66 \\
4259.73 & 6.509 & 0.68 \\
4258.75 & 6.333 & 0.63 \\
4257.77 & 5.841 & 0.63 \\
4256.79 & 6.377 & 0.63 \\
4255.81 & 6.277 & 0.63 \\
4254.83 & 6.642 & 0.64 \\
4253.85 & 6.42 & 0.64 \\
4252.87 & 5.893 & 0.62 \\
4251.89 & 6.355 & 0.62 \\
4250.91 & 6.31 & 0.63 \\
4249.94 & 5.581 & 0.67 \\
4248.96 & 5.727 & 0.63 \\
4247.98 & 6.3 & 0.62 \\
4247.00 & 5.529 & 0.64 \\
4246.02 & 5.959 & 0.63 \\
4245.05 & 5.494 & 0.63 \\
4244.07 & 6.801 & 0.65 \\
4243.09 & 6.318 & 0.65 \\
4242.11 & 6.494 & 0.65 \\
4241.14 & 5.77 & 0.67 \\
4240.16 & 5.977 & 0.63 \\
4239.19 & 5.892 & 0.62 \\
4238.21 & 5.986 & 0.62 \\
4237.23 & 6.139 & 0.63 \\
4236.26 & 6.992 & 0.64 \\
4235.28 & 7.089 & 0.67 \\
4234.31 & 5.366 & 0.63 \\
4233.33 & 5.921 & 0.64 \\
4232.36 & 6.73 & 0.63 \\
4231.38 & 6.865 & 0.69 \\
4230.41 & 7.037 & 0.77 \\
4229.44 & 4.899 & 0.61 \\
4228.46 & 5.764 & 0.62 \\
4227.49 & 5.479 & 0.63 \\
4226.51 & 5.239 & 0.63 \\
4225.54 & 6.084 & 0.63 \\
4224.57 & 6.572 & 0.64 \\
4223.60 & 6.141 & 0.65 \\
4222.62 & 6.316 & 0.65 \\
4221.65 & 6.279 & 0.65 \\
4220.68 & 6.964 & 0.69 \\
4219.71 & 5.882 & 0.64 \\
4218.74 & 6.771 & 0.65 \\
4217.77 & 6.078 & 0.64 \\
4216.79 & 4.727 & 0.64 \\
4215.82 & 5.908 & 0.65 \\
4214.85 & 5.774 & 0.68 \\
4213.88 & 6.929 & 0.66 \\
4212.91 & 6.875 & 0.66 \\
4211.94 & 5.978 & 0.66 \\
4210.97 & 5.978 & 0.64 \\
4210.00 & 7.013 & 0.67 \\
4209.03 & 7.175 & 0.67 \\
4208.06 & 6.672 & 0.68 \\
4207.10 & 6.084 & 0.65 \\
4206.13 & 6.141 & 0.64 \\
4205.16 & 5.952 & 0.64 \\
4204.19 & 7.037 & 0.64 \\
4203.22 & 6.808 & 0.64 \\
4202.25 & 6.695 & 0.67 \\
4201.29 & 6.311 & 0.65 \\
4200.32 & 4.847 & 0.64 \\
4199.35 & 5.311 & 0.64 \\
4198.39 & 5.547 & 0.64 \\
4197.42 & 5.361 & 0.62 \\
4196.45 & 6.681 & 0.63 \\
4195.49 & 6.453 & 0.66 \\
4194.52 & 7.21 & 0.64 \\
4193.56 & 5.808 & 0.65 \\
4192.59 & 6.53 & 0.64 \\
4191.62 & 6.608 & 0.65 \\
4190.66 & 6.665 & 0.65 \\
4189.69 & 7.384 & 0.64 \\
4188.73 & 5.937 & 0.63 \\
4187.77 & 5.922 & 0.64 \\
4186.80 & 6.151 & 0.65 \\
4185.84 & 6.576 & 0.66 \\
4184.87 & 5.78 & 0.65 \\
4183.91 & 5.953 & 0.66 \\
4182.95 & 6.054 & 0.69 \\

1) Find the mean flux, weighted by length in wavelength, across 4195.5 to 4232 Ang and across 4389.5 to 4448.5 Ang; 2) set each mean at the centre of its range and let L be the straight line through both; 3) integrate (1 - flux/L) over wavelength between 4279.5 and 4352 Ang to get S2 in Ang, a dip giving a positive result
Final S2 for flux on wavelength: 2.2 Ang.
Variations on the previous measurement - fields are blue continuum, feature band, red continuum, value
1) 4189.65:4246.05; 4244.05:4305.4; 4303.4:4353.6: 3.7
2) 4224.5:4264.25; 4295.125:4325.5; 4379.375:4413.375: 3.3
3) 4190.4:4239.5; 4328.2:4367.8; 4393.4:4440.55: -3.3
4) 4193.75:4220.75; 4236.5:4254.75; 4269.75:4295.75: 0.0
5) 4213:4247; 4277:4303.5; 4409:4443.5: 2.5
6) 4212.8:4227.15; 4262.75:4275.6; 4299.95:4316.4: -1.1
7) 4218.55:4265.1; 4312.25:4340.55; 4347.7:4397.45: -0.6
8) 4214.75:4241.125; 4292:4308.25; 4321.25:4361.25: 3.0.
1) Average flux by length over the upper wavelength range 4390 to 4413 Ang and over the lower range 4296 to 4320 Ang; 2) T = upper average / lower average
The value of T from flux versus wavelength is 1.2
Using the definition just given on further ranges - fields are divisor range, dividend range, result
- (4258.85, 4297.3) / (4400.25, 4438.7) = 1.06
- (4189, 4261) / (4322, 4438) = 1.04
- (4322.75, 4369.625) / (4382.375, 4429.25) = 0.95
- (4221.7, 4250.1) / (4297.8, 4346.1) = 1.03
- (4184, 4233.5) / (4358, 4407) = 1.03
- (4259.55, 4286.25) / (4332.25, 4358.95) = 1.14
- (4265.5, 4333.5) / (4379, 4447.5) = 1.11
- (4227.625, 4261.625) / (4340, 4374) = 1.10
